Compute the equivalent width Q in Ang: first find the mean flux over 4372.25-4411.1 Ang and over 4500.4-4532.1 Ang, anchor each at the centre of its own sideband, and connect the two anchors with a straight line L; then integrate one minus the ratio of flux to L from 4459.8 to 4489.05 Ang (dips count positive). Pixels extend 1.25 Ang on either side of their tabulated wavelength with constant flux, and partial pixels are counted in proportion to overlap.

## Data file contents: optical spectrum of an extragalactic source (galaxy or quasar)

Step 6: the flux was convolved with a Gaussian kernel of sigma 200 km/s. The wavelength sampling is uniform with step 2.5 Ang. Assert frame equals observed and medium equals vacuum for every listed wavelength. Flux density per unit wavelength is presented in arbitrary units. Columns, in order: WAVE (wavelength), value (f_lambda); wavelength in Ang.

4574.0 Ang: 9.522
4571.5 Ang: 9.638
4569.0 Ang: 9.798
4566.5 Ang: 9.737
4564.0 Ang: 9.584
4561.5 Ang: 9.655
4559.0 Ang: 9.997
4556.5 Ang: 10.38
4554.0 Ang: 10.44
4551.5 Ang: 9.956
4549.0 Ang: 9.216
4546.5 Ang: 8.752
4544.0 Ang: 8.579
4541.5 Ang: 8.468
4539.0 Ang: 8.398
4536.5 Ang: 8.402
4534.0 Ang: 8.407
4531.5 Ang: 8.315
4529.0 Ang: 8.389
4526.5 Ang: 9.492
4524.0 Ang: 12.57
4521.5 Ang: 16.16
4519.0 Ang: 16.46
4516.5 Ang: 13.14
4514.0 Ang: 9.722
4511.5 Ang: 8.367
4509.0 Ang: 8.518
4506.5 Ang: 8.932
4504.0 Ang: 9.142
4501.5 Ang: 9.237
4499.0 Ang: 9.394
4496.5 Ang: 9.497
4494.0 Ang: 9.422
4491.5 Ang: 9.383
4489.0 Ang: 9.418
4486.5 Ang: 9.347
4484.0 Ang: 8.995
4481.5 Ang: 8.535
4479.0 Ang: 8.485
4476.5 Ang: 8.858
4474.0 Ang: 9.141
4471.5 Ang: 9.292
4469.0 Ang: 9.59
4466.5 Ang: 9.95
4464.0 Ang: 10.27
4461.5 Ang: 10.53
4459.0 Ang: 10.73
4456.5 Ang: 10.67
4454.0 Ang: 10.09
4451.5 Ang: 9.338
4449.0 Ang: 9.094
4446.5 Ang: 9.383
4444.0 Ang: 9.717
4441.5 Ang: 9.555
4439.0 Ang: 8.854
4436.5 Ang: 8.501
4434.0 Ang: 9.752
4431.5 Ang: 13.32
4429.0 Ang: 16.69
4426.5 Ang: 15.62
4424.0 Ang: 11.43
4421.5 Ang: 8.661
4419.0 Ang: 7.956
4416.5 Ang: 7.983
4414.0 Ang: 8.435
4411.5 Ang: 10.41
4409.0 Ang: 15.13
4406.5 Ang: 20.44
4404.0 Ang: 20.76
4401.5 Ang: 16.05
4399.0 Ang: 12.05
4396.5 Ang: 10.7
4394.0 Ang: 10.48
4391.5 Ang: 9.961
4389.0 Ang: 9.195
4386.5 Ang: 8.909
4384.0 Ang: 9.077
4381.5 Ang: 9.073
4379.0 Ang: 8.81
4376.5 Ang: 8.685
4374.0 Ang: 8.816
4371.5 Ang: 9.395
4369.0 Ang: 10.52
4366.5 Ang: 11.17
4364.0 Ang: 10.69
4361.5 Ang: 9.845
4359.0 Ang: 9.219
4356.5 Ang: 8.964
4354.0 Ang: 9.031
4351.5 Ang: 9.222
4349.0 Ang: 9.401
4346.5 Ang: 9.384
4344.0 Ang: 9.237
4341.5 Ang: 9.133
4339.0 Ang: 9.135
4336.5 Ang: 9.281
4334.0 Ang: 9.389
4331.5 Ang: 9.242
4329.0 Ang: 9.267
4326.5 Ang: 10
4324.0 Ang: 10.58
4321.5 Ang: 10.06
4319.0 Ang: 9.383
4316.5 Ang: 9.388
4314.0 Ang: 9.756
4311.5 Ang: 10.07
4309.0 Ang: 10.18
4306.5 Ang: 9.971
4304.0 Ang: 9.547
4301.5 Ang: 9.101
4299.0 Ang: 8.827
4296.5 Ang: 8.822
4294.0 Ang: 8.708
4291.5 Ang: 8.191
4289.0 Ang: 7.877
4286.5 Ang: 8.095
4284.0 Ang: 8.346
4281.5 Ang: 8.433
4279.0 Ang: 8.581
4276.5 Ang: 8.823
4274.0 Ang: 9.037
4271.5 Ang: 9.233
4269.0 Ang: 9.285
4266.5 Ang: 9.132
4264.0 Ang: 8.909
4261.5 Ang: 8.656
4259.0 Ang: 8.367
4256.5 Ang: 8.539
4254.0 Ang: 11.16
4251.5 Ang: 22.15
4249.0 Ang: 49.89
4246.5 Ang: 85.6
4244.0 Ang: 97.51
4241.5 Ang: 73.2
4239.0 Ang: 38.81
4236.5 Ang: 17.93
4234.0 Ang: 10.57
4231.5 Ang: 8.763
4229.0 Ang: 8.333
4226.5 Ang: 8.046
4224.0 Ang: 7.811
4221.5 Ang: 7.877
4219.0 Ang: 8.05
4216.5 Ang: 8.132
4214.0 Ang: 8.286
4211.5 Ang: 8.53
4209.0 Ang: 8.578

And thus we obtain 4.47 Ang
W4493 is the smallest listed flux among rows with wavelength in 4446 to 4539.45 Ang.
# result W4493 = 8.315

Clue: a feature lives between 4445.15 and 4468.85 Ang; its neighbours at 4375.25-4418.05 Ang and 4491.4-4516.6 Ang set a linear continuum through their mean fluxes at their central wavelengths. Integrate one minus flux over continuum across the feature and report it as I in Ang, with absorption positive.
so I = 0.7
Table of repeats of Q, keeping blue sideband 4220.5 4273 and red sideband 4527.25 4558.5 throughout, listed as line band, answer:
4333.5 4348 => 7.6 Ang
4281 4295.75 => 9.2 Ang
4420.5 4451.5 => 7.9 Ang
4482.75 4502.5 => 3.8 Ang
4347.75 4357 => 4.7 Ang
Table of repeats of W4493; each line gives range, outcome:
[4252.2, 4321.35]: 7.877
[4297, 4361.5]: 8.827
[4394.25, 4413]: 10.41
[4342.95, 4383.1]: 8.685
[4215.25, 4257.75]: 7.811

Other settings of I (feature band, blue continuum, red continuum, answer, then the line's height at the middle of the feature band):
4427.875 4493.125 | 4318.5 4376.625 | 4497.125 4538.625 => 0.8 Ang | 10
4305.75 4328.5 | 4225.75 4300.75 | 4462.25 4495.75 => 9.5 Ang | 17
